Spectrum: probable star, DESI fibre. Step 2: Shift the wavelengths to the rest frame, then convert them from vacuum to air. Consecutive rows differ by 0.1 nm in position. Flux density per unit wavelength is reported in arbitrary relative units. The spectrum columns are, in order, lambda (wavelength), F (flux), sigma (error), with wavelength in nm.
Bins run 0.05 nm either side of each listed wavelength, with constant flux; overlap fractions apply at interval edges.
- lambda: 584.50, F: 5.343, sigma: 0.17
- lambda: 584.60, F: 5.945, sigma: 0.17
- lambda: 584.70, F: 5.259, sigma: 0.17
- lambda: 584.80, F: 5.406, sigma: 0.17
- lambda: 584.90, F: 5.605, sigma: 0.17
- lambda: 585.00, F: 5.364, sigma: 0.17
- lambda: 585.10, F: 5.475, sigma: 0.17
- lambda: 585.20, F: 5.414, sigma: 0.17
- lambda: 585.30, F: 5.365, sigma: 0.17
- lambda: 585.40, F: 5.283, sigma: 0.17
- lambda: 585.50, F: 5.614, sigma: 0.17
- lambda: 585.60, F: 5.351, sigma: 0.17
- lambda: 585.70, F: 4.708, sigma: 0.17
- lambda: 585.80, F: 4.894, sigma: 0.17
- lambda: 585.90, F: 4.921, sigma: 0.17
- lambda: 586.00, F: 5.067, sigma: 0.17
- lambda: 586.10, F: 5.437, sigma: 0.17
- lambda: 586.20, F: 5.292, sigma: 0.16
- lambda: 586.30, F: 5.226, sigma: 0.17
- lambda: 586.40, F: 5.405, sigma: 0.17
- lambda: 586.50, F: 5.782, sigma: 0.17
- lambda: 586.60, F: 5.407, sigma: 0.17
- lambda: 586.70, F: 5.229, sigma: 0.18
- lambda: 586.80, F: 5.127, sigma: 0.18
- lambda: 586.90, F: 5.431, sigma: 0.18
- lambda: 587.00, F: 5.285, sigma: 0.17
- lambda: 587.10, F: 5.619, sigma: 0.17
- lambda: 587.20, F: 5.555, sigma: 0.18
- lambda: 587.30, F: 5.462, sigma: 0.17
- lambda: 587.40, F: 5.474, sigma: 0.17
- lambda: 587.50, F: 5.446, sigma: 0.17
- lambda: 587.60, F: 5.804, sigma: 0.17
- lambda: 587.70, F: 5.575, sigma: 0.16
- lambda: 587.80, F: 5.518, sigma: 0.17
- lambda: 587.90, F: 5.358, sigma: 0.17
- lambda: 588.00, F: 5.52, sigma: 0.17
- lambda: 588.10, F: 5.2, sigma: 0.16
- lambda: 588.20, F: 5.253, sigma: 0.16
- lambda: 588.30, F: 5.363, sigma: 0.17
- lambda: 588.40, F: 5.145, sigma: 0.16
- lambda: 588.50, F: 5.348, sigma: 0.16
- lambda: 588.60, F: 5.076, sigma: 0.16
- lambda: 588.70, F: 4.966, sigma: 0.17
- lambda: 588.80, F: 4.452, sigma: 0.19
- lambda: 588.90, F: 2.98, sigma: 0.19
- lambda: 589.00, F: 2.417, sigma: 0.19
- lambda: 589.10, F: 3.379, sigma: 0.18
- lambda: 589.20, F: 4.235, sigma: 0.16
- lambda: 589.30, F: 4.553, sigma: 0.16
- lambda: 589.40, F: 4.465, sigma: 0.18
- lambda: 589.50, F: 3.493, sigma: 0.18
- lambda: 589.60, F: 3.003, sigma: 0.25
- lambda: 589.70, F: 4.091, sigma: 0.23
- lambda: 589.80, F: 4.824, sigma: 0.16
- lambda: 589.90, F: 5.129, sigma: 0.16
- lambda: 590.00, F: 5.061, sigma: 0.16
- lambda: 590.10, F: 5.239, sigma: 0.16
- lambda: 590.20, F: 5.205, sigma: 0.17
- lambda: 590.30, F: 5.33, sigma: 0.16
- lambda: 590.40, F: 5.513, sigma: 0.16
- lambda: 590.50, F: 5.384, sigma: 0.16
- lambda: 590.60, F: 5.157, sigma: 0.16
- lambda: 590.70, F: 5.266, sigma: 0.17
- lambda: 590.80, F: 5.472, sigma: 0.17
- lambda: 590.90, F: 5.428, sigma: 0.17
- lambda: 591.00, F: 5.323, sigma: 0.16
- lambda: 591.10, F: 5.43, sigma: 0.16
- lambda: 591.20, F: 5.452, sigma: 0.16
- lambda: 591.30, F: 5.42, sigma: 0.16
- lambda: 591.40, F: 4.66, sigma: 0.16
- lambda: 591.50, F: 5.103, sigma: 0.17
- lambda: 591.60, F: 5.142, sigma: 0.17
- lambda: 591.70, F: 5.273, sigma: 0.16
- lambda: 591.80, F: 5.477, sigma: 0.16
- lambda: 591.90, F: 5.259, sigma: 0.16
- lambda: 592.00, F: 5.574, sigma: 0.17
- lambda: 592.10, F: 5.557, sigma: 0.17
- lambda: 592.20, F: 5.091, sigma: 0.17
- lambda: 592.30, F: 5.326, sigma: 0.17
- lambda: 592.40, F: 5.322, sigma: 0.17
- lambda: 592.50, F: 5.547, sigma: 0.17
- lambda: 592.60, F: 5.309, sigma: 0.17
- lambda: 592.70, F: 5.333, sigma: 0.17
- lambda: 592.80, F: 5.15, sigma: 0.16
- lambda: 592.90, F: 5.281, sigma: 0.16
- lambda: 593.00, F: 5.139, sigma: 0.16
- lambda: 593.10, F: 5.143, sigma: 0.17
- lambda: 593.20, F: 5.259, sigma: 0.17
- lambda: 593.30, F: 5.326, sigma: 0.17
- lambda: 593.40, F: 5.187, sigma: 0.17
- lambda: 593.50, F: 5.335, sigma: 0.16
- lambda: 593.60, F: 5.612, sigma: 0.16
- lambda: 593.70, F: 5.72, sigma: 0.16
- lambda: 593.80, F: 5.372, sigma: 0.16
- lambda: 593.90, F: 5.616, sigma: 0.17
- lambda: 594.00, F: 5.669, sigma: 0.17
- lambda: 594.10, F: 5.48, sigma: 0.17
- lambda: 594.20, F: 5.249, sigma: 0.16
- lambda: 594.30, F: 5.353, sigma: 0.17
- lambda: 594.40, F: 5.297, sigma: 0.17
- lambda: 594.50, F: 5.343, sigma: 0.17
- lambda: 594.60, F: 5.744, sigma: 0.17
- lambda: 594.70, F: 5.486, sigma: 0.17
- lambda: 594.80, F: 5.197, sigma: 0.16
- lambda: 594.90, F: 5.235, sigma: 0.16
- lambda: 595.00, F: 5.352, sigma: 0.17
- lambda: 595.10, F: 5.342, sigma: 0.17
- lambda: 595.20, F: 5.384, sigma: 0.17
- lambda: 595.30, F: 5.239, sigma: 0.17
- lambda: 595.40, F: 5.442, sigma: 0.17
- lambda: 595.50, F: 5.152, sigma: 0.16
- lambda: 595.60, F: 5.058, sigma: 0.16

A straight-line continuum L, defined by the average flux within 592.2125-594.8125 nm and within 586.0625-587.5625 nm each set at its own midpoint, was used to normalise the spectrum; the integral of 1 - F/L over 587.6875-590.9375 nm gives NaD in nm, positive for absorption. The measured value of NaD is 0.37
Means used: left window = 5.41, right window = 5.38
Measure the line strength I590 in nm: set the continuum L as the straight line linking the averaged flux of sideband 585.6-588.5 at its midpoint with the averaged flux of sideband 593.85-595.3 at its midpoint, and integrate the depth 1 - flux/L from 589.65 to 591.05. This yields 0.05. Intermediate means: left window 5.34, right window 5.4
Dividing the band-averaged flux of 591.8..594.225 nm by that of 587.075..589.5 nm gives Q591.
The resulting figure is 1.10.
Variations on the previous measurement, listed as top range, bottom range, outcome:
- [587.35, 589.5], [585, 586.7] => 0.91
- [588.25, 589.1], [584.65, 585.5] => 0.81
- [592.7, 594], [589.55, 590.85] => 1.08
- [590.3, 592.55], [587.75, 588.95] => 1.06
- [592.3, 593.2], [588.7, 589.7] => 1.41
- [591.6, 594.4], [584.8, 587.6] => 1.00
